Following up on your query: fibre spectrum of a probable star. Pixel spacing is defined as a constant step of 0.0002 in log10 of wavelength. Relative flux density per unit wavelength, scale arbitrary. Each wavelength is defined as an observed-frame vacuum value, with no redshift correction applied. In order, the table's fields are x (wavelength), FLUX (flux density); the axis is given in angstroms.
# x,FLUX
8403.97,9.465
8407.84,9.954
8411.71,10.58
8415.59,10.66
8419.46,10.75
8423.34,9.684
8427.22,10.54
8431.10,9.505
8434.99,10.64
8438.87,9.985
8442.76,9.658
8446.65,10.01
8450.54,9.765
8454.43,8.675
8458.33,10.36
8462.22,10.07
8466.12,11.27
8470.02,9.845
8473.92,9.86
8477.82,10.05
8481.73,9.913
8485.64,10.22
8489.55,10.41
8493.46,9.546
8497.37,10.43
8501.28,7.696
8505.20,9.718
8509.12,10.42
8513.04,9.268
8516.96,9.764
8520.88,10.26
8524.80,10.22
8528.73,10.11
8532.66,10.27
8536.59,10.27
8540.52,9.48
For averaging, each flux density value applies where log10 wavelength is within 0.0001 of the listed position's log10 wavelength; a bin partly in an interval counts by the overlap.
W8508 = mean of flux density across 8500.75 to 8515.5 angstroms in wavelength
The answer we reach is 9.44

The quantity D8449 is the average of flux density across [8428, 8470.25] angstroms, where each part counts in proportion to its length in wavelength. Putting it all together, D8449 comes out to 10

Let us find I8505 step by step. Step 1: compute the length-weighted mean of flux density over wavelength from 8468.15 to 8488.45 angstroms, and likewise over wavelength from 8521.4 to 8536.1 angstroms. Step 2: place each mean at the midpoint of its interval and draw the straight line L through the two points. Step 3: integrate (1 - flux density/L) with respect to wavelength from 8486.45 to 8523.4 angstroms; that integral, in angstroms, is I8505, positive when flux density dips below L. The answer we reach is 1.33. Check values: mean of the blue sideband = 9.99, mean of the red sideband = 10.2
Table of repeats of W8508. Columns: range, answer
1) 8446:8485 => 9.99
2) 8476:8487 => 10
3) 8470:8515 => 9.78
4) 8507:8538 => 10.1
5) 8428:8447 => 9.99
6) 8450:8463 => 9.68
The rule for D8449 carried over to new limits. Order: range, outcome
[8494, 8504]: 9.18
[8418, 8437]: 10.2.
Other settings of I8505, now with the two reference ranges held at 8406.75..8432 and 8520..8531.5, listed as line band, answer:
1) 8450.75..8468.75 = 0.3 angstroms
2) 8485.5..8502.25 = 0.8 angstroms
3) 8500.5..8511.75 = 0.8 angstroms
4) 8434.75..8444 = 0.2 angstroms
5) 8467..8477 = 0.2 angstroms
